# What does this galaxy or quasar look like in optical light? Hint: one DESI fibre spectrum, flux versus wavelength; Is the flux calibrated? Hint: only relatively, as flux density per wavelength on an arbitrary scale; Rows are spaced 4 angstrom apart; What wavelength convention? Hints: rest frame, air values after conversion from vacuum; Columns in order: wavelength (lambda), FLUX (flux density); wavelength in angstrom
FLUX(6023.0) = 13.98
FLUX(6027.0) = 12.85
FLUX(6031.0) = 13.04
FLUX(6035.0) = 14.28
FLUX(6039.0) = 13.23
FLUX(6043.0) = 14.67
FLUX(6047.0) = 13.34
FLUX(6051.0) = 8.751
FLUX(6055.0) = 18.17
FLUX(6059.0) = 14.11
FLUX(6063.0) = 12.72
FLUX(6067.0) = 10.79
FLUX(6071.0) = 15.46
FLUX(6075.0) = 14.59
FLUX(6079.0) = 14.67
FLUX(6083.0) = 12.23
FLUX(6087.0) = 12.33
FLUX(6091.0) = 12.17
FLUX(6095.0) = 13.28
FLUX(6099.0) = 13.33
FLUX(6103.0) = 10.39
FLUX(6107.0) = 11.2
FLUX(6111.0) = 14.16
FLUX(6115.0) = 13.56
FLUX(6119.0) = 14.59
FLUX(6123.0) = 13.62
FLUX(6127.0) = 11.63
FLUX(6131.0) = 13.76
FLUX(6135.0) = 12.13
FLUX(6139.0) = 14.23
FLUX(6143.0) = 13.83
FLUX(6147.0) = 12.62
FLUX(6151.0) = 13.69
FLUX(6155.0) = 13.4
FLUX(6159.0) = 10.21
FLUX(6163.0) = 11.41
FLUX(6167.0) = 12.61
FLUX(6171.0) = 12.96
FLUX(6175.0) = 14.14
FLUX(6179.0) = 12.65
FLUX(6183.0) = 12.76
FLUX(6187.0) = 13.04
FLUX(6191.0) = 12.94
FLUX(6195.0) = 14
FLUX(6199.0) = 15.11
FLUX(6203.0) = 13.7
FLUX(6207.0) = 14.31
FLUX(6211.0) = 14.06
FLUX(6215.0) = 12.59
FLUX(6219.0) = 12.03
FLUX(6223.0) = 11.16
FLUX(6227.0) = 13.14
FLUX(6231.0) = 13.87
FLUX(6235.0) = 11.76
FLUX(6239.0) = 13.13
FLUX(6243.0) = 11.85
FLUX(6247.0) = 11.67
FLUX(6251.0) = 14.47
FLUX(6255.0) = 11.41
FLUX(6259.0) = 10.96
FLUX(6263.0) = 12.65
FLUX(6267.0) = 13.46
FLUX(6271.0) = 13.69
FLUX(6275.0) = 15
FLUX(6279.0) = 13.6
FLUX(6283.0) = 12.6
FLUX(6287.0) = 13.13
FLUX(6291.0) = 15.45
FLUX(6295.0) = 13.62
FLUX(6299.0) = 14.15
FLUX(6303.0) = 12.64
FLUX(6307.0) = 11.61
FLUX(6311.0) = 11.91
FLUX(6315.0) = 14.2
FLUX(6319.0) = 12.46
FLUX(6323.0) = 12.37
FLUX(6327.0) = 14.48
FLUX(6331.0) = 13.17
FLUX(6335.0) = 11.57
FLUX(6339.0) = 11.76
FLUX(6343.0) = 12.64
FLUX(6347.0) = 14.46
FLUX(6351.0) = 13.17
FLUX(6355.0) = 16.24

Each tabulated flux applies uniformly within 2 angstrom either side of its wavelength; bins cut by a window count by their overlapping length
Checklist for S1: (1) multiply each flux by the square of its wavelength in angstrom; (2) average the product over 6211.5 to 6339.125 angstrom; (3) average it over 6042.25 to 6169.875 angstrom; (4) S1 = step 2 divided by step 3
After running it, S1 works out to 1.05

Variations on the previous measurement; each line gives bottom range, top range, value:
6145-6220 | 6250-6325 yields 1.04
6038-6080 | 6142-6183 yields 0.96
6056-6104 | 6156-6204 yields 1.02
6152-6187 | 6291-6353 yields 1.09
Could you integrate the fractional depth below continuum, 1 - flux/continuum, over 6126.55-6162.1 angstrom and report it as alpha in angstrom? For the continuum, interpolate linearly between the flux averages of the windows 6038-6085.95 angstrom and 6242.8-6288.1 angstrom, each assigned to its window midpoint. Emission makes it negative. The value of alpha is 1.2 angstrom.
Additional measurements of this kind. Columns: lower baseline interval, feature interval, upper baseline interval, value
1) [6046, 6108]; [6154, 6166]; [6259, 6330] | 1.4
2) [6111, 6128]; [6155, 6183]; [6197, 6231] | 2.0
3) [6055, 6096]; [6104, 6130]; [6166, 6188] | 0.5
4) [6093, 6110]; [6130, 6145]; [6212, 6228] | -1.5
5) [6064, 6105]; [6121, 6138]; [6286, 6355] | 0.1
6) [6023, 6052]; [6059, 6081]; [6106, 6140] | -0.9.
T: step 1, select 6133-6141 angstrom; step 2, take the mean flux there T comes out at 13.2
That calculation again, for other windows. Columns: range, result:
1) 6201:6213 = 14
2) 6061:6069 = 11.8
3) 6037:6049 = 13.7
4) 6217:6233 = 12.5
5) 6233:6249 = 12.1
